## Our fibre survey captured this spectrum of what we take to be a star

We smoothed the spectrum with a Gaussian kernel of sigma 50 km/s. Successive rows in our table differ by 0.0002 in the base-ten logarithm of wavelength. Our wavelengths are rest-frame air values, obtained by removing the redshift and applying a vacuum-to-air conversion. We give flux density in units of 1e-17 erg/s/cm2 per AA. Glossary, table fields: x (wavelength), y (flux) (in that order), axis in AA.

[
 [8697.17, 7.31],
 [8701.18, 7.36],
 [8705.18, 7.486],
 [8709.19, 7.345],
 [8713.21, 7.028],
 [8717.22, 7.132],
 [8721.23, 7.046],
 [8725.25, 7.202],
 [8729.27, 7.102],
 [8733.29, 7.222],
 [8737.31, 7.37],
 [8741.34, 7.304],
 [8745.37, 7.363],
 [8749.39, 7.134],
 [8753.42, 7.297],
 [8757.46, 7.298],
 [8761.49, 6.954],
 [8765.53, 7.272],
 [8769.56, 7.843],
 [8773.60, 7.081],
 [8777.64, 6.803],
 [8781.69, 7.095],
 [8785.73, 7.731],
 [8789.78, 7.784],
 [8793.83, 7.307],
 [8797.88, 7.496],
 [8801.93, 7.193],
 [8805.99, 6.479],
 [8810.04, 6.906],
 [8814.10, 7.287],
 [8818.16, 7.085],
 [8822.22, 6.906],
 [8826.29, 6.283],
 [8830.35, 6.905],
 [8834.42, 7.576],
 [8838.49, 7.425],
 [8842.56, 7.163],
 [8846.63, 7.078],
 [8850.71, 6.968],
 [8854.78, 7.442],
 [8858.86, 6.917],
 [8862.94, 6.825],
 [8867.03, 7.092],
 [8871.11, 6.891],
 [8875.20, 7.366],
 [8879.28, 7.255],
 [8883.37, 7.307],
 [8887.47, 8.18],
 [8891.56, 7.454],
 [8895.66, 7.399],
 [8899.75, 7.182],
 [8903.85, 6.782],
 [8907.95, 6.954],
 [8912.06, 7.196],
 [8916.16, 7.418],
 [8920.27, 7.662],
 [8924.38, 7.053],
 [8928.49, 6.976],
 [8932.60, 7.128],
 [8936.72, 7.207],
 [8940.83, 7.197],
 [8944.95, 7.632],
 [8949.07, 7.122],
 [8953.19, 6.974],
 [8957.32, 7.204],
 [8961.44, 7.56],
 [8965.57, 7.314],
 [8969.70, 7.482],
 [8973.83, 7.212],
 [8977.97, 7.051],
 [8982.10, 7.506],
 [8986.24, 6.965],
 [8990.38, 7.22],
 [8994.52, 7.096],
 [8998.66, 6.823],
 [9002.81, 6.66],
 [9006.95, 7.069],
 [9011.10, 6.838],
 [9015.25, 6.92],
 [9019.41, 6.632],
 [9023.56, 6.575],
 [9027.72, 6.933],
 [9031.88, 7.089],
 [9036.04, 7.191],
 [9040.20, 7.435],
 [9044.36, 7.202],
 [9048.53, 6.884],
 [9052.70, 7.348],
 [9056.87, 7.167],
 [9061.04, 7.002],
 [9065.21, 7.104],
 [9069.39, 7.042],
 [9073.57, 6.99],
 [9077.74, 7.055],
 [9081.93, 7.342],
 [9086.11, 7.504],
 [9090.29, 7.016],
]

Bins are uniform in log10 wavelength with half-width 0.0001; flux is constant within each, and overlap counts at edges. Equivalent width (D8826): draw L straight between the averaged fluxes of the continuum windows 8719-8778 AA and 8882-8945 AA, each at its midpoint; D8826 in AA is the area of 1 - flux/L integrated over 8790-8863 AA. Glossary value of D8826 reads 1.6 AA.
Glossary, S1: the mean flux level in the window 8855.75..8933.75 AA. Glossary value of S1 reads 7.22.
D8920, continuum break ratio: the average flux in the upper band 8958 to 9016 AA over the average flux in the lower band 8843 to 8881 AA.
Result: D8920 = 1.00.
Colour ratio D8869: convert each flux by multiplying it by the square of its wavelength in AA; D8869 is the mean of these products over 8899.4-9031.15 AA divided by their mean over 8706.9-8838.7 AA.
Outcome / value 1.0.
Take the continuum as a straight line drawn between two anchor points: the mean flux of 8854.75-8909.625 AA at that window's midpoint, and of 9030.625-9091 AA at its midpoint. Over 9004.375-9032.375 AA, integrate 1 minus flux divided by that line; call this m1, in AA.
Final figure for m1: 1.3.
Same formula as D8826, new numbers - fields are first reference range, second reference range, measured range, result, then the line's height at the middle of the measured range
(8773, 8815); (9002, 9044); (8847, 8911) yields -0.8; 7.11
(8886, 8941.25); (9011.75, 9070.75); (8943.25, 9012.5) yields -0.1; 7.15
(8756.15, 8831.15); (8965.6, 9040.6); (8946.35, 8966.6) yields -0.5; 7.06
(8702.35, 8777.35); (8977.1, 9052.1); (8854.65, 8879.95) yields 0.2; 7.13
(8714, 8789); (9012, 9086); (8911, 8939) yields -0.4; 7.14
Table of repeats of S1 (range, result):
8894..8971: 7.23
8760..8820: 7.22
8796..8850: 7.06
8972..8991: 7.19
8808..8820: 7.09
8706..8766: 7.21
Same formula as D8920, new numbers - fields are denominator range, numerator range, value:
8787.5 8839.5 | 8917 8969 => 1.02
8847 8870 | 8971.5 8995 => 1.02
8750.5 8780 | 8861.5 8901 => 1.01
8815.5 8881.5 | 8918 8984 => 1.03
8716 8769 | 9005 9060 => 0.97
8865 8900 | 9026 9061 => 0.97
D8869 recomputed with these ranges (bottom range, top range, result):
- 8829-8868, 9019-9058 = 1.03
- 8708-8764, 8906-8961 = 1.05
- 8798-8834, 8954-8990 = 1.08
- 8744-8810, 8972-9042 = 1.02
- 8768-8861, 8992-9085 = 1.03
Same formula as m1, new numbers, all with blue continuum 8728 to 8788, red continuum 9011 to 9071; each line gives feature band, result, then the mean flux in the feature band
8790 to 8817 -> 0.26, 7.16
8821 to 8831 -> 0.77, 6.65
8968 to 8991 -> -0.51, 7.24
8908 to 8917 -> -0.10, 7.21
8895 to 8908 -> 0.15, 7.07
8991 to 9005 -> 0.33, 6.9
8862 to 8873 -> 0.34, 6.95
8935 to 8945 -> -0.25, 7.3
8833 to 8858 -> -0.21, 7.25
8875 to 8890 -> -0.81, 7.55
